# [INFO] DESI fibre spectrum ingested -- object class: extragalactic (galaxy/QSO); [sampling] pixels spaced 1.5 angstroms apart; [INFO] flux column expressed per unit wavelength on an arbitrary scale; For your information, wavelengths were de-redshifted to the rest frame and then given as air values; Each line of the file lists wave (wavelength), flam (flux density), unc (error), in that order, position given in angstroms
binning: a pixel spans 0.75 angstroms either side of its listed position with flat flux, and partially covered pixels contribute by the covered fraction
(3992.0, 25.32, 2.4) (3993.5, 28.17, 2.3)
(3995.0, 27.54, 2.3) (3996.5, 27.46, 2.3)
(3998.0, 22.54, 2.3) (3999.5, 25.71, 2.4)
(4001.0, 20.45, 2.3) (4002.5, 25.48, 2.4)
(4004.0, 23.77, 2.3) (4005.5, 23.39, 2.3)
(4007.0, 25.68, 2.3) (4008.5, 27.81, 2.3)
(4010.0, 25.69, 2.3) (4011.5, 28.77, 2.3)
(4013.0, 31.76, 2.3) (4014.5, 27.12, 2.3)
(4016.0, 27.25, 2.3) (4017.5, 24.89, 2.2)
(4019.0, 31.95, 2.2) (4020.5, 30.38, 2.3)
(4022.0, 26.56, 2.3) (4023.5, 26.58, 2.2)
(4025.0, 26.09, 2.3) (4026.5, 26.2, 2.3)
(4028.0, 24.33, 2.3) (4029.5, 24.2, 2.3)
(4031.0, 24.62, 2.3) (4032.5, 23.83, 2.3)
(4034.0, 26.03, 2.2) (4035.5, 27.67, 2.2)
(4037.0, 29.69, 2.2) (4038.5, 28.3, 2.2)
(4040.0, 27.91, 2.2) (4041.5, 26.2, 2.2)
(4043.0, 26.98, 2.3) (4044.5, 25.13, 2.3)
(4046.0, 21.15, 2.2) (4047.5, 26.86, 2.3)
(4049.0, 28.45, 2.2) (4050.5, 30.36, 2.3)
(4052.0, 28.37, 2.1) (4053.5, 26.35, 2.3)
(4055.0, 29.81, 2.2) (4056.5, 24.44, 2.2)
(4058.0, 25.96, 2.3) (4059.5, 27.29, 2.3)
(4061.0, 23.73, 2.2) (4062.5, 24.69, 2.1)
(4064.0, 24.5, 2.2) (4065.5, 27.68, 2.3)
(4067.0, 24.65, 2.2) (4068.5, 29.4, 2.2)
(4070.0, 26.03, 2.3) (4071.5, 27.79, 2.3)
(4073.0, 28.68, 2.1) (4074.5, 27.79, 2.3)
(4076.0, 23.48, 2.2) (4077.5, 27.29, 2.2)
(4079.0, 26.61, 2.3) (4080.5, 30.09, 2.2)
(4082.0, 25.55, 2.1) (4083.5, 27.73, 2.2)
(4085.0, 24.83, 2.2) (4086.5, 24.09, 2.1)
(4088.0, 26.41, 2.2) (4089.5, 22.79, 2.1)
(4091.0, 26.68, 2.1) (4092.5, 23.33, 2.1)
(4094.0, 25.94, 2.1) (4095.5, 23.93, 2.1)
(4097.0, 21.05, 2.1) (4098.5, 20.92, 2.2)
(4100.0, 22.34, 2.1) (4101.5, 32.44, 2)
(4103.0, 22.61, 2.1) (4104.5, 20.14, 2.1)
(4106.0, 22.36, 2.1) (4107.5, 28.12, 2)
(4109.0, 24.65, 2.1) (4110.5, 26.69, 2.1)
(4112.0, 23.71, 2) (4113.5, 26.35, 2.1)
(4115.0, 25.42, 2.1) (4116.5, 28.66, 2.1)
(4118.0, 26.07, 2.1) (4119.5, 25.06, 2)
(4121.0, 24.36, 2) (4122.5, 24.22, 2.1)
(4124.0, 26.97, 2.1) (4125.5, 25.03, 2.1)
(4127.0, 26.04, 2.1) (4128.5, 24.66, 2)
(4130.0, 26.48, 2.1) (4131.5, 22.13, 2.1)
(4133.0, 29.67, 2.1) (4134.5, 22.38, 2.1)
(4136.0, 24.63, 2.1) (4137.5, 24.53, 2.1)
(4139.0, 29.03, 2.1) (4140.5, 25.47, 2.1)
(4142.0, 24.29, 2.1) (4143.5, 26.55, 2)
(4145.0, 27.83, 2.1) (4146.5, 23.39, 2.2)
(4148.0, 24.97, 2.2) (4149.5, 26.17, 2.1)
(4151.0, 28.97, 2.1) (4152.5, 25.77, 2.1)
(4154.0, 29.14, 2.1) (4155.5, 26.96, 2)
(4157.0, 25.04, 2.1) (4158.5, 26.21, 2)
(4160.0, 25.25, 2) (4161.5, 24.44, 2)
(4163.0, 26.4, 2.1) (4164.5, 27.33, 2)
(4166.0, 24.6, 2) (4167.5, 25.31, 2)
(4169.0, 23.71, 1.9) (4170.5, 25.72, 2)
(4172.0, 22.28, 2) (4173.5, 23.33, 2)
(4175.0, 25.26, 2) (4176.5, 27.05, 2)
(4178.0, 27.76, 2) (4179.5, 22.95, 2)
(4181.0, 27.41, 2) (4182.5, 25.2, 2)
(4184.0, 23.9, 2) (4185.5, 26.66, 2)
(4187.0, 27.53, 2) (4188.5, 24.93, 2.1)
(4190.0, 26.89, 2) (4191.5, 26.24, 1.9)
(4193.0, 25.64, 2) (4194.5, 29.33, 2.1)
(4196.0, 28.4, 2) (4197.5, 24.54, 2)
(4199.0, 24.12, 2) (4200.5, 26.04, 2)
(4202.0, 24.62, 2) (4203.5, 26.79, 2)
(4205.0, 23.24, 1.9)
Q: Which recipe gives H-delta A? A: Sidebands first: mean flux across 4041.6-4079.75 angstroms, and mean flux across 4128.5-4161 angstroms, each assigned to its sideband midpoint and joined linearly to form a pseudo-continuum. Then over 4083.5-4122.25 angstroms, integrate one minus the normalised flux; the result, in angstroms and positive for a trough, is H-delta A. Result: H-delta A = 2.1 angstroms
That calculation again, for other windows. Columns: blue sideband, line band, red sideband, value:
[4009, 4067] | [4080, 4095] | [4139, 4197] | 0.5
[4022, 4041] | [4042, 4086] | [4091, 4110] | -2.3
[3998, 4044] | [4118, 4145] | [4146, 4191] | 0.4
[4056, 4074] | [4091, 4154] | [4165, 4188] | 1.2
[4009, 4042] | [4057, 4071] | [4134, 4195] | 0.4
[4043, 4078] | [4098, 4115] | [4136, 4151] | 1.0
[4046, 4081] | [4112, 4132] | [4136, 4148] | 0.4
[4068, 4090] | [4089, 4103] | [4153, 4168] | 1.1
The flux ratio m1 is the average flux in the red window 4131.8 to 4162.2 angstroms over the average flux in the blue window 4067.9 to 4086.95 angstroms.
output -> 0.97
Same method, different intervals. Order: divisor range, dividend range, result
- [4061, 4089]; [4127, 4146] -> 0.97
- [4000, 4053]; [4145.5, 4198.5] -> 0.97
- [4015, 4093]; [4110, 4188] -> 0.97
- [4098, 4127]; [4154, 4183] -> 1.01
